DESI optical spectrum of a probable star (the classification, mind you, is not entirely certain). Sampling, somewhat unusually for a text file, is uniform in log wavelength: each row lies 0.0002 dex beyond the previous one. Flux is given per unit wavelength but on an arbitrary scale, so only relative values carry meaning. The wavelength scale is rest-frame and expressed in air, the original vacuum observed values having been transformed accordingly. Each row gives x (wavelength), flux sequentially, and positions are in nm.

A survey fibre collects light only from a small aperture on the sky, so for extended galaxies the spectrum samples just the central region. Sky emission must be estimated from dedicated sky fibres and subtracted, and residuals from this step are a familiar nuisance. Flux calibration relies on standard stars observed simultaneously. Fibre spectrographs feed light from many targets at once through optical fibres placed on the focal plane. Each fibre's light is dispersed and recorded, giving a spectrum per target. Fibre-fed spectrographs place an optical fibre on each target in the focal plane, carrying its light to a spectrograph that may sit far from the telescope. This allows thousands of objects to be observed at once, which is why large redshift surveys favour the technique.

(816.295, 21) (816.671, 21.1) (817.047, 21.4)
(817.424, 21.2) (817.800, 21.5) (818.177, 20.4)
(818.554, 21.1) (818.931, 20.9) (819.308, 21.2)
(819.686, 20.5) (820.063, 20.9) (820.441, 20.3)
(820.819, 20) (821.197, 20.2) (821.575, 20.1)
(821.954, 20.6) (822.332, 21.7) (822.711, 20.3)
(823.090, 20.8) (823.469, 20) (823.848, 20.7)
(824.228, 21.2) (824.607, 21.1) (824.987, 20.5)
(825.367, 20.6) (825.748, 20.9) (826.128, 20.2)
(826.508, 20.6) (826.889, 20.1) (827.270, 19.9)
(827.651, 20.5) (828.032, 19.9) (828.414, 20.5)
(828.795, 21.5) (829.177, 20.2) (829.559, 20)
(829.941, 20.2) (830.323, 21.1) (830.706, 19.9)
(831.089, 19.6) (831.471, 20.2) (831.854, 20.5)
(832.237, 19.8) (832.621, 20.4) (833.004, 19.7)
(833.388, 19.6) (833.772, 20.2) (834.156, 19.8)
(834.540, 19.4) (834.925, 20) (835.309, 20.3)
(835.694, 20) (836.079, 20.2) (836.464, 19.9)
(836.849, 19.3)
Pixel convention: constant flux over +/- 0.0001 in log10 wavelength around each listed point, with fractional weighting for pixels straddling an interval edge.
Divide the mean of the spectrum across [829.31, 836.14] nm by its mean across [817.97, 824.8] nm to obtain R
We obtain 0.97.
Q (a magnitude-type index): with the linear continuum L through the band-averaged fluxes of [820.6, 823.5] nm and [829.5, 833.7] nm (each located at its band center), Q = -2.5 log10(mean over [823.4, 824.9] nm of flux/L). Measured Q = -0.02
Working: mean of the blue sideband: 20.5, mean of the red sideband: 20.1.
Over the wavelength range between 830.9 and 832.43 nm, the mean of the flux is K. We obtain 20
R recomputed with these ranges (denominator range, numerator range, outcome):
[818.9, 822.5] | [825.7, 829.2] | 0.99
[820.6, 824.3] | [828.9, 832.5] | 0.98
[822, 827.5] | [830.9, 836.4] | 0.97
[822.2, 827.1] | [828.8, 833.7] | 0.98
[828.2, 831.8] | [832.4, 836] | 0.98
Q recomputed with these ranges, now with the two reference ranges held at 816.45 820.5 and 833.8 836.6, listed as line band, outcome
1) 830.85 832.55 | 0.01 mag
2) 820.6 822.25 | 0.02 mag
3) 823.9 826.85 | -0.01 mag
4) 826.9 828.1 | 0.02 mag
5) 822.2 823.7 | 0.00 mag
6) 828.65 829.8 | -0.01 mag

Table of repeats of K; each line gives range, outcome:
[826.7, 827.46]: 20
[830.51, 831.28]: 19.7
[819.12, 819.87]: 20.8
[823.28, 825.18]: 20.7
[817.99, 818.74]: 20.7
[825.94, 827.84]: 20.3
